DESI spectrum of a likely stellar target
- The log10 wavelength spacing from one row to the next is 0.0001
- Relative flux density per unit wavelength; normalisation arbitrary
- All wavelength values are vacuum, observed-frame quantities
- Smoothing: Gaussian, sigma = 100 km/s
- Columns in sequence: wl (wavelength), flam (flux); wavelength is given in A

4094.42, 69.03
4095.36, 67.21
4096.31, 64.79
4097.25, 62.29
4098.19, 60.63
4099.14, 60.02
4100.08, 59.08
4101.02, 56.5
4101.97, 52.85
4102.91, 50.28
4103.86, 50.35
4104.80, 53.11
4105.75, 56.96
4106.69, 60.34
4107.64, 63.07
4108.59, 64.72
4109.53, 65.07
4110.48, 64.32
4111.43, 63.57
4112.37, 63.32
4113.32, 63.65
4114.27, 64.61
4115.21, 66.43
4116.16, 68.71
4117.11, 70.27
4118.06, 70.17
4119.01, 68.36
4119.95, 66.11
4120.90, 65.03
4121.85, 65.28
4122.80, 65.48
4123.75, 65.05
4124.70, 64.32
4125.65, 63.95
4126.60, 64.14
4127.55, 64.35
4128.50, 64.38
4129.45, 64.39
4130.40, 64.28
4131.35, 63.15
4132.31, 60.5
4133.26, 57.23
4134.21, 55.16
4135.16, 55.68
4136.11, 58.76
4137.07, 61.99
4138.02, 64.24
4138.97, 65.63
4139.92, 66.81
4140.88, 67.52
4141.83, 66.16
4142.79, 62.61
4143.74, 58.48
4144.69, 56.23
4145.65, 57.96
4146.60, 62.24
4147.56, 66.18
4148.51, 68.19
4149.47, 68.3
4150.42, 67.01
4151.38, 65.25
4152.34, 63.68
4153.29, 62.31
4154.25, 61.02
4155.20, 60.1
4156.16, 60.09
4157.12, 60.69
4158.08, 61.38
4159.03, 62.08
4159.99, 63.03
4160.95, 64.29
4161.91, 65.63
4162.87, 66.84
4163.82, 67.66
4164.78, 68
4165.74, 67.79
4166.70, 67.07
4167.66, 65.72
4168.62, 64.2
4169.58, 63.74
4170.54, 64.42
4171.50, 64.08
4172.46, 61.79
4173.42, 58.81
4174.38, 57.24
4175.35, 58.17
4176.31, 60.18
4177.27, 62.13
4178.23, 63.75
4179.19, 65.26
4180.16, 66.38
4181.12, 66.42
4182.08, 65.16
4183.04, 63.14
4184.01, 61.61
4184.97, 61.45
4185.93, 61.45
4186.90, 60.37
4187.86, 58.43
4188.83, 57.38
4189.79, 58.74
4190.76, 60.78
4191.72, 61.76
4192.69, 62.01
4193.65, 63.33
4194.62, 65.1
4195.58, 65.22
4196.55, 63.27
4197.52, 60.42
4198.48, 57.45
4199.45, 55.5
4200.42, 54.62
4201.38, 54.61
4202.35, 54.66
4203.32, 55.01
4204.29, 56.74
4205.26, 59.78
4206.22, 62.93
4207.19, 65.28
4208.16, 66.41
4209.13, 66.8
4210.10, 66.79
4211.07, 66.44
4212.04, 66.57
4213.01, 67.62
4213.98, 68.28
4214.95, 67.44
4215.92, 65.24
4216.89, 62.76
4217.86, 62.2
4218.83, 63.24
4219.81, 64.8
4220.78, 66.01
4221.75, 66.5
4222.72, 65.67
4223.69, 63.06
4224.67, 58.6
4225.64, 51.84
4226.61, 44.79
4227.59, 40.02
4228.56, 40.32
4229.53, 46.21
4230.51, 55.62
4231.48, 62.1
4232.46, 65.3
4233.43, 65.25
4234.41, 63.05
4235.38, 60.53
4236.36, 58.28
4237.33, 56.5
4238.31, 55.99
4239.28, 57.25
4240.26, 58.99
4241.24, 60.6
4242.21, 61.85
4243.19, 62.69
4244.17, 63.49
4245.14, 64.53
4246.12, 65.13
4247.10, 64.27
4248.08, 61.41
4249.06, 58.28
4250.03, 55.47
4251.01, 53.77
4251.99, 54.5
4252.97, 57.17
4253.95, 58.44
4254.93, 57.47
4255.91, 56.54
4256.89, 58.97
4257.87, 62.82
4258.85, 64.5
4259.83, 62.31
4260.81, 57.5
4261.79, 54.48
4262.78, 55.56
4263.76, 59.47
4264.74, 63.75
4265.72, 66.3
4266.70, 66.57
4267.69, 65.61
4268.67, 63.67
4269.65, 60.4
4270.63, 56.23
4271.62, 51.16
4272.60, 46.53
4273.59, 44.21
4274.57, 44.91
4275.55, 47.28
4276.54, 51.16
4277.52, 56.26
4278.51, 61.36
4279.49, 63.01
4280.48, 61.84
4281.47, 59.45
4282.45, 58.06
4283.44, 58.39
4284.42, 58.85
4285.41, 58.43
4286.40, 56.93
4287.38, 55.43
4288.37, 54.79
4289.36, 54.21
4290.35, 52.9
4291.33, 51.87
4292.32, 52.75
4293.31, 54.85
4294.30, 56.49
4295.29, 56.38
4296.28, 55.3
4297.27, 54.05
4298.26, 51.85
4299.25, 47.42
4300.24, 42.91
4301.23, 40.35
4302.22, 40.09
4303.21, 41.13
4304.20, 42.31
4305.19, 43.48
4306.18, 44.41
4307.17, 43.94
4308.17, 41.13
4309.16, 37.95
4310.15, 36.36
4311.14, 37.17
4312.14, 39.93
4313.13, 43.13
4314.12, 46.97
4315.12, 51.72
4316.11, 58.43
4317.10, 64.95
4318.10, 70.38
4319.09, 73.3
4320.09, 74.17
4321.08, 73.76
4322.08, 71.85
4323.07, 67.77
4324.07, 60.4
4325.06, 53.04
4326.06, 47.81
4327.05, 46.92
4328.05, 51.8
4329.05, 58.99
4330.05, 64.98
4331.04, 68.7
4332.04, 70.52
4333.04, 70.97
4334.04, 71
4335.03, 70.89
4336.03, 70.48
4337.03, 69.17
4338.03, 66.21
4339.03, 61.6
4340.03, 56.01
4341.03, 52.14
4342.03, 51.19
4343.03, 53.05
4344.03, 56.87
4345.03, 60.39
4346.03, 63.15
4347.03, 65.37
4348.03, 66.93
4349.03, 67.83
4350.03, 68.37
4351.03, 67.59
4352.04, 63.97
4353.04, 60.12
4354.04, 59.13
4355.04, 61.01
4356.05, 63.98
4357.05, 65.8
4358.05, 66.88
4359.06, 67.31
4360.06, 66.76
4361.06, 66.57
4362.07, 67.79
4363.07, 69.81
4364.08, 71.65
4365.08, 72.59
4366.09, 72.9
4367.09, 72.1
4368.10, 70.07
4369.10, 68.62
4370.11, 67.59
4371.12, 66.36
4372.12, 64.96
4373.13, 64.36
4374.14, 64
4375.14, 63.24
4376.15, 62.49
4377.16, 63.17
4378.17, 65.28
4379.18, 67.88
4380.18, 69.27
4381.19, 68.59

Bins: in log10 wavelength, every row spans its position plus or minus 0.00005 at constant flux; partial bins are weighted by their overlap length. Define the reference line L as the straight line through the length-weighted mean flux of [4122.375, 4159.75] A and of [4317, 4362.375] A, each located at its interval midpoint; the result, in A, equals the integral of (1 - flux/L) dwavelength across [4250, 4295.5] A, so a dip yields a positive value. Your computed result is 4.6 A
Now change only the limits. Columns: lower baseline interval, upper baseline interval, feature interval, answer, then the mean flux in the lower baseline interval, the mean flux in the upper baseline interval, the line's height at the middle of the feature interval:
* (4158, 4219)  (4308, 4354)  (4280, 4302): 2.4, 62.7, 59.8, 60.6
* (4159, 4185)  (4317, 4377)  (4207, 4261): 3.2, 63.8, 64.8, 64.2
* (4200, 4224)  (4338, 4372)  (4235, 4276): 3.3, 63.2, 64.6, 63.7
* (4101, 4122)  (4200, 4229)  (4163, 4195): -0.9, 62.4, 60.5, 61.2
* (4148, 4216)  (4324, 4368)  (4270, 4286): 2.1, 62.8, 63.8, 63.4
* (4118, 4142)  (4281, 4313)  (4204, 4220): -2.3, 63.6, 49.3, 56.6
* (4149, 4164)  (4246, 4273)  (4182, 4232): 0.9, 63.7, 59.2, 61.5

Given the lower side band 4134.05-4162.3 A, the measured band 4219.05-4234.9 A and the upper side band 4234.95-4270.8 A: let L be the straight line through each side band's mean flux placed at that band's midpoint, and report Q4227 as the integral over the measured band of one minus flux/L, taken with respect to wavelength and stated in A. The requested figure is 0.8 A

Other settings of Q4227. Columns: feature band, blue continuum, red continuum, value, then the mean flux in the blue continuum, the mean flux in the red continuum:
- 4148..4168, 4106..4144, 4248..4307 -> -0.84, 63.9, 54.9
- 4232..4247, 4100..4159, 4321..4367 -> 0.45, 62.6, 63.9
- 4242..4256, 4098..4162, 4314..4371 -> 0.84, 62.5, 64.3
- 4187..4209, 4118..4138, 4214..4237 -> 0.09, 63.1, 59.2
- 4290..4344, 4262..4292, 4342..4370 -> 5.43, 56.8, 65.6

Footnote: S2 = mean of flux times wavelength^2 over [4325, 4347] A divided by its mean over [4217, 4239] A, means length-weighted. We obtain 1.10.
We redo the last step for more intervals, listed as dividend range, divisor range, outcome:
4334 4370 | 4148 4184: 1.11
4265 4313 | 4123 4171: 0.87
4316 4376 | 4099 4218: 1.13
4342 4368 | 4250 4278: 1.20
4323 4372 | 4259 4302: 1.19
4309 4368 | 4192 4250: 1.08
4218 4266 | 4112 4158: 0.98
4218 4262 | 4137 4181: 0.96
